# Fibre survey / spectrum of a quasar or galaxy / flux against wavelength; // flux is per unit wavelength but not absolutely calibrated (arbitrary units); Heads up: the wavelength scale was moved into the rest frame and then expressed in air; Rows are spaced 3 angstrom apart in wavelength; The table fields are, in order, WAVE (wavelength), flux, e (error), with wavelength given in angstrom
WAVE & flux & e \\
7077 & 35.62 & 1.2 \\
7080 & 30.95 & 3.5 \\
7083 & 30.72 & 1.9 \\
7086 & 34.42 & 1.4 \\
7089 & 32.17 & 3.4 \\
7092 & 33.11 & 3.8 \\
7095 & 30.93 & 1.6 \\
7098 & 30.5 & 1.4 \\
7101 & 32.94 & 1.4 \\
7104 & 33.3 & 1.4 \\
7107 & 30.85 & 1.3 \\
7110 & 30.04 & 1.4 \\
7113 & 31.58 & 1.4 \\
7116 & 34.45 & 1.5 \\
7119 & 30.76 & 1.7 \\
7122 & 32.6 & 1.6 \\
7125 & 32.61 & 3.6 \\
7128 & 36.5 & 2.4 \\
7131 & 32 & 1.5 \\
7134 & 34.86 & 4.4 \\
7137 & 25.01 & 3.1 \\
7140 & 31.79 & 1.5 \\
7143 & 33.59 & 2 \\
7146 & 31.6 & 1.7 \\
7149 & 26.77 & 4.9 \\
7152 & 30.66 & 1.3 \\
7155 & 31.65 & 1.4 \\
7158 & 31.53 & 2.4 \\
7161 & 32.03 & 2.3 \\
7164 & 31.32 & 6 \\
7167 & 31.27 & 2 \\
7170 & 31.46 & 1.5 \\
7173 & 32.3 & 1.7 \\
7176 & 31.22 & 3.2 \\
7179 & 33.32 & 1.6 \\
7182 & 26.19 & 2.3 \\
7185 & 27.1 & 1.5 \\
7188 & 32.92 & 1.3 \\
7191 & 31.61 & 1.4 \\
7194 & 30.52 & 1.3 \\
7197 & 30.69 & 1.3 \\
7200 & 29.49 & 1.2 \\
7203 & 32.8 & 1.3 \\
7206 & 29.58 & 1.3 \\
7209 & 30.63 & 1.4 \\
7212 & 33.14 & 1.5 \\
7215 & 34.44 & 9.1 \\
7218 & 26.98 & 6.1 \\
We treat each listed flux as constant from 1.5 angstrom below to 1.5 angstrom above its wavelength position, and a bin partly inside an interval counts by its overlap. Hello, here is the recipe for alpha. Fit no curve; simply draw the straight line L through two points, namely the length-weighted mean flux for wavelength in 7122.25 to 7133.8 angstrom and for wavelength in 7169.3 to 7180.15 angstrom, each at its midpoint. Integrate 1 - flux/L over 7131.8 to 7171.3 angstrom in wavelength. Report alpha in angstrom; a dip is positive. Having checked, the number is 2.2 angstrom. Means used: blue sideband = 33.7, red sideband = 32.1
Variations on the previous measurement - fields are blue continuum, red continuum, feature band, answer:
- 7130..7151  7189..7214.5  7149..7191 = 0.2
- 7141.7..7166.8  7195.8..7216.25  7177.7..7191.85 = 0.6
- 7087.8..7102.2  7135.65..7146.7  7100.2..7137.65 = -1.3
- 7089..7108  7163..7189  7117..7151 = -0.3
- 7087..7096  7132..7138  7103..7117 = -0.2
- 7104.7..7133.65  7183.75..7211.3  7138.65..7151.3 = 0.4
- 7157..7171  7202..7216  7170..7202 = 1.2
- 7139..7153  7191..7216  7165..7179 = -0.3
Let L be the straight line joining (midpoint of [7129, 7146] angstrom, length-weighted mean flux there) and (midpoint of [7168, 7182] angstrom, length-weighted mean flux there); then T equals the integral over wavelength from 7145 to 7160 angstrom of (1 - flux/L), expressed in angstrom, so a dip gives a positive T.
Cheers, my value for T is 0.51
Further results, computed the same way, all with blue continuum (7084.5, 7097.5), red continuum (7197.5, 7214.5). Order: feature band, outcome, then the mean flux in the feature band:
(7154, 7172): 0.1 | 31.6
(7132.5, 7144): 0.3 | 31.2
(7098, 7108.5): 0.1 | 32.1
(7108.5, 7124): 0.2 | 31.9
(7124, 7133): -0.5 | 33.8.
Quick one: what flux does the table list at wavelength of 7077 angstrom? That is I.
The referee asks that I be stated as 35.62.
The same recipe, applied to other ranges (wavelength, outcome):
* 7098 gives 30.5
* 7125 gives 32.61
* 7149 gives 26.77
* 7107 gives 30.85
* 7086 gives 34.42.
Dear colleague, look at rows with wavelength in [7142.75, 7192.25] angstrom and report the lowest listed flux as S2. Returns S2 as 26.19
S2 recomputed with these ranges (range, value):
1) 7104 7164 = 25.01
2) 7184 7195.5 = 27.1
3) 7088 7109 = 30.5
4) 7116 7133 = 30.76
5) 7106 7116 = 30.04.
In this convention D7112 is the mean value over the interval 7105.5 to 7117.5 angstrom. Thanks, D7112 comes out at 31.7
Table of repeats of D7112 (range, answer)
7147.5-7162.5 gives 30.5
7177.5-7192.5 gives 30.2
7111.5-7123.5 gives 32.3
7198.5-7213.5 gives 31.1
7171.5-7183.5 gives 30.8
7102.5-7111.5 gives 31.4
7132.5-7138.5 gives 29.9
